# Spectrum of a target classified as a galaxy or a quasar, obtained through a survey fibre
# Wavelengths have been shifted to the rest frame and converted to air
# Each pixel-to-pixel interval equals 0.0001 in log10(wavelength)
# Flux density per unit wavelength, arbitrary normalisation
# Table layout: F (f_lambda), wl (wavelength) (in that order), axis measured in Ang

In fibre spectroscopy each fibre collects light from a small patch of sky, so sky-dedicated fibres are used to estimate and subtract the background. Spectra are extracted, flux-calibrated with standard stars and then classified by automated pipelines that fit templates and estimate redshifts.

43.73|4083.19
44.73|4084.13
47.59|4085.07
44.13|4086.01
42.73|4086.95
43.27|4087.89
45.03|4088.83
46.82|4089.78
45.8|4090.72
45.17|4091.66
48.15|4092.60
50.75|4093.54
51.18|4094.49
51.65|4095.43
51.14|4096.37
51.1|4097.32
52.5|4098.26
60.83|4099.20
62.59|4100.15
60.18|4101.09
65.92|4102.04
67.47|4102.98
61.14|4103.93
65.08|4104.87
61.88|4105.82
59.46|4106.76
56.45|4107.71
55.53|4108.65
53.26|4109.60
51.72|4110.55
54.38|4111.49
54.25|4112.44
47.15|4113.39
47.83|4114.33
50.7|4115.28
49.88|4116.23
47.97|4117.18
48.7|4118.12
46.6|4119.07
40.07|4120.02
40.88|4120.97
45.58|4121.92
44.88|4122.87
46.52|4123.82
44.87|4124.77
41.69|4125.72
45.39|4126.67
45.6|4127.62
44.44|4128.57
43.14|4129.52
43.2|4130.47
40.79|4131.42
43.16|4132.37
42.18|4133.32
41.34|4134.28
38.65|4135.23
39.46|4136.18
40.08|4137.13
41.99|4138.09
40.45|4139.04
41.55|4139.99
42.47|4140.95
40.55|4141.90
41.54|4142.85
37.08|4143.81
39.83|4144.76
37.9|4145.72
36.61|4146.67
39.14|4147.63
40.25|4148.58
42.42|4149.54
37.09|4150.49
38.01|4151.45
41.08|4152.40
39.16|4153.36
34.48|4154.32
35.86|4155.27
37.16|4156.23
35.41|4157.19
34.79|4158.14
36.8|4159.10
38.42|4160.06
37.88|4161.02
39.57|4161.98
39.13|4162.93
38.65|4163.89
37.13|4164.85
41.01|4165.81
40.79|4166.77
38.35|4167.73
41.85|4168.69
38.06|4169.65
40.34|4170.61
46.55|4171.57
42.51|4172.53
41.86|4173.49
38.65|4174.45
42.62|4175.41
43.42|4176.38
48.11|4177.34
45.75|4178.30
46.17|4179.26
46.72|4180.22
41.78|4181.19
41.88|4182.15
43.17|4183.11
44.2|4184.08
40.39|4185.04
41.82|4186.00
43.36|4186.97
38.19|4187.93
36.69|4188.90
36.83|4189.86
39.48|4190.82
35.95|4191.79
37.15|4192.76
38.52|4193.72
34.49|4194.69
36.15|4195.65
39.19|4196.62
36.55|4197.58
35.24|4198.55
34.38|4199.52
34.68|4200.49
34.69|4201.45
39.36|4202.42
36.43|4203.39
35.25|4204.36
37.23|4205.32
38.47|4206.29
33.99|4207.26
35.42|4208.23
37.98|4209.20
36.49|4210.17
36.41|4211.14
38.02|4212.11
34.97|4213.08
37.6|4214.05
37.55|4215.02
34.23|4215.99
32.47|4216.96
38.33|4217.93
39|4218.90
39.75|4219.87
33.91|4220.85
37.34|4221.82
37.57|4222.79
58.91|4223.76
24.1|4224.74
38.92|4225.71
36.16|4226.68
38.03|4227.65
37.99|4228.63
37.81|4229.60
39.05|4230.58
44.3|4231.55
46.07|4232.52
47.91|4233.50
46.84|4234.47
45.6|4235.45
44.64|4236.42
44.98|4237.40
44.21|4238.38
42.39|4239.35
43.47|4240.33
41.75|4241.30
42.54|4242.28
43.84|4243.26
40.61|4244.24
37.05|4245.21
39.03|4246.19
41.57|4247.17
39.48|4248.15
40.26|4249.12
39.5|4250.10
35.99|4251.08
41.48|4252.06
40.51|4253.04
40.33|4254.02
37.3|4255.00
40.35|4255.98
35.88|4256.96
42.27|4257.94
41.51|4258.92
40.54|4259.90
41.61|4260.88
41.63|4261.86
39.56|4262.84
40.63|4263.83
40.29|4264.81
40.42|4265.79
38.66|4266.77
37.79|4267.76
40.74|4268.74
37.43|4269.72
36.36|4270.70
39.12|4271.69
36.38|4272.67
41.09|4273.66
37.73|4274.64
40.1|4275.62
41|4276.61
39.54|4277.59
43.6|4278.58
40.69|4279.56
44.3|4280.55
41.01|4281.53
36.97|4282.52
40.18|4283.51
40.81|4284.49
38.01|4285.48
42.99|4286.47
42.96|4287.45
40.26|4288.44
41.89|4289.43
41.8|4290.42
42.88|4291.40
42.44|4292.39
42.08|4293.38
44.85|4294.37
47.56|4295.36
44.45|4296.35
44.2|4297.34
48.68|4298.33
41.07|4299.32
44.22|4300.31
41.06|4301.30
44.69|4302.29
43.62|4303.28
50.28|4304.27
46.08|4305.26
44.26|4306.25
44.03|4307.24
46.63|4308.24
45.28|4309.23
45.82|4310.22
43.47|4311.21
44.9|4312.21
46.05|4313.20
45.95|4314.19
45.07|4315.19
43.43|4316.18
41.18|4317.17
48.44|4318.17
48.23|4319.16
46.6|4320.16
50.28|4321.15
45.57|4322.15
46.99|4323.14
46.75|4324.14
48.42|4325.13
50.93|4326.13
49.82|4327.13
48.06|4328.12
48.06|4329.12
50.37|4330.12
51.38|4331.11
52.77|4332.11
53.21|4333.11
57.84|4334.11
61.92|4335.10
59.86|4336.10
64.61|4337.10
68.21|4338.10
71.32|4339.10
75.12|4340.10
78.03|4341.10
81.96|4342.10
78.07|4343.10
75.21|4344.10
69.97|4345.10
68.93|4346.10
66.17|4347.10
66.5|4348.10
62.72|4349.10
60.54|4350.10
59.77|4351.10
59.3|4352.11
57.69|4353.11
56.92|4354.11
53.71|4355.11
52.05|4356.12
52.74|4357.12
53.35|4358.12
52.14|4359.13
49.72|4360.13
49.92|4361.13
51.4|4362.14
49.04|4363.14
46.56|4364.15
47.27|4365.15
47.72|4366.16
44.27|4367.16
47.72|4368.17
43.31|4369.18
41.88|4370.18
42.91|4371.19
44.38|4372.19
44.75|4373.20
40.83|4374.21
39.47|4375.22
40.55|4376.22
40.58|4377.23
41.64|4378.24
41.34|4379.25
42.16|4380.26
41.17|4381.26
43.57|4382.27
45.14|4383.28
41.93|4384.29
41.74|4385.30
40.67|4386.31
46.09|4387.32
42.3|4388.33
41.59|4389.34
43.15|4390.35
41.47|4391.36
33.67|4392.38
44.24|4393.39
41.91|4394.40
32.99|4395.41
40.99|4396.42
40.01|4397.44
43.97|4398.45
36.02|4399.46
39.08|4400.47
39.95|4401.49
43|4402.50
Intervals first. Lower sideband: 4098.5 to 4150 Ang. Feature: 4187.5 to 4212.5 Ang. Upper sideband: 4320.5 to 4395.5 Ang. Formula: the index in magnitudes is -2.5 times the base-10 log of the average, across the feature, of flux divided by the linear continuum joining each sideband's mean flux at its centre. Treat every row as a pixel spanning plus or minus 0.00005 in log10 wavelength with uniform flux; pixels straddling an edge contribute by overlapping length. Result 0.31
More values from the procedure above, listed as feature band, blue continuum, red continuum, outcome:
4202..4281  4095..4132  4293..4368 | 0.30 mag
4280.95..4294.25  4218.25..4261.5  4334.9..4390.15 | 0.11 mag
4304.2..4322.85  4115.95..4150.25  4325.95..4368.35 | 0.22 mag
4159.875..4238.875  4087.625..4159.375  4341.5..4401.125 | 0.19 mag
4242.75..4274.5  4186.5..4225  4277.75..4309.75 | 0.03 mag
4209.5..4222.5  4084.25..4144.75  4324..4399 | 0.33 mag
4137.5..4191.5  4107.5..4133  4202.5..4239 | 0.08 mag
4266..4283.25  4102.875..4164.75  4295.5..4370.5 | 0.26 mag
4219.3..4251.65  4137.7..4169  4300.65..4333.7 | 0.05 mag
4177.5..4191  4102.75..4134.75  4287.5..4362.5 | 0.19 mag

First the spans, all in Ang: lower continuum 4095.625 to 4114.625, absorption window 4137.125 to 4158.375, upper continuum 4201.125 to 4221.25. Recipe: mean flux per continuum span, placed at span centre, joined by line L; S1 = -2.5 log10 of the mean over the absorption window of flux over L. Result 0.246 mag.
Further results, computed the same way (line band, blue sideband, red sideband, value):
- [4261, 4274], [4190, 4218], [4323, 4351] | 0.225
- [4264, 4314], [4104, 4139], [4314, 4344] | 0.269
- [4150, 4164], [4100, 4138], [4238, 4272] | 0.237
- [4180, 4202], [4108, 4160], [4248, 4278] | 0.074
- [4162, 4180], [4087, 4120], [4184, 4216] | 0.004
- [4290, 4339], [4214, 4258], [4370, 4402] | -0.178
